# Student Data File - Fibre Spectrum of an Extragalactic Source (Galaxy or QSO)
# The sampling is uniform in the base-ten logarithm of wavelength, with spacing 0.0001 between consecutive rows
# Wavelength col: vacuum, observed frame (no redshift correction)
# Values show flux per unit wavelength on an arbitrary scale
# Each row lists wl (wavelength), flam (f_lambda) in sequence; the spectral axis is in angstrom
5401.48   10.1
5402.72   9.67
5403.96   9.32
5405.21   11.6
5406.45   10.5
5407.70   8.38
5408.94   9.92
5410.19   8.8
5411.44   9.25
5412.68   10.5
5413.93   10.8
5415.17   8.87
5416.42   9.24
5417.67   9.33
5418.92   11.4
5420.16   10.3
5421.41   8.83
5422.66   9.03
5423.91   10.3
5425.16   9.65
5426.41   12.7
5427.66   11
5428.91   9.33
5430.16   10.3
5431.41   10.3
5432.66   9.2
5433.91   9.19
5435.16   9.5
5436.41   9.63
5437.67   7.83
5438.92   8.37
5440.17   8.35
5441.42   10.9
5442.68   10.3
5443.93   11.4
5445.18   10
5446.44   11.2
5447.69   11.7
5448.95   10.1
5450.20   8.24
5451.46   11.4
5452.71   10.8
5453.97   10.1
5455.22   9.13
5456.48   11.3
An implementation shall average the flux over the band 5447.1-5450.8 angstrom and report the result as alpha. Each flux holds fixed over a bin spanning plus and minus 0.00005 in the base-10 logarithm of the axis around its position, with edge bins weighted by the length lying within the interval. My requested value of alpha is 10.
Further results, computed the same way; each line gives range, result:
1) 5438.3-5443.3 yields 9.48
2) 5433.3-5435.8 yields 9.36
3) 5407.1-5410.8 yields 9.04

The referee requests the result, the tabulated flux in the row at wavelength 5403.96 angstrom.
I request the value 9.32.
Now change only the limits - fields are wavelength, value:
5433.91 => 9.19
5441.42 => 10.9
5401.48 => 10.1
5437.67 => 7.83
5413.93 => 10.8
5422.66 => 9.03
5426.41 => 12.7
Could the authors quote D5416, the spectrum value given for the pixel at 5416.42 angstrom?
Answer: 9.24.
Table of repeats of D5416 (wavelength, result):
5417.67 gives 9.33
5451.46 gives 11.4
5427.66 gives 11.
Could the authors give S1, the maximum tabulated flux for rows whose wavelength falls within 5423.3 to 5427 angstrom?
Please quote 12.7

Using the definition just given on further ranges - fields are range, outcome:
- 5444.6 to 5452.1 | 11.7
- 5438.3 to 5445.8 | 11.4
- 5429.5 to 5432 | 10.3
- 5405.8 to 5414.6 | 10.8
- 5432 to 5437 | 9.63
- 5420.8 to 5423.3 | 9.03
